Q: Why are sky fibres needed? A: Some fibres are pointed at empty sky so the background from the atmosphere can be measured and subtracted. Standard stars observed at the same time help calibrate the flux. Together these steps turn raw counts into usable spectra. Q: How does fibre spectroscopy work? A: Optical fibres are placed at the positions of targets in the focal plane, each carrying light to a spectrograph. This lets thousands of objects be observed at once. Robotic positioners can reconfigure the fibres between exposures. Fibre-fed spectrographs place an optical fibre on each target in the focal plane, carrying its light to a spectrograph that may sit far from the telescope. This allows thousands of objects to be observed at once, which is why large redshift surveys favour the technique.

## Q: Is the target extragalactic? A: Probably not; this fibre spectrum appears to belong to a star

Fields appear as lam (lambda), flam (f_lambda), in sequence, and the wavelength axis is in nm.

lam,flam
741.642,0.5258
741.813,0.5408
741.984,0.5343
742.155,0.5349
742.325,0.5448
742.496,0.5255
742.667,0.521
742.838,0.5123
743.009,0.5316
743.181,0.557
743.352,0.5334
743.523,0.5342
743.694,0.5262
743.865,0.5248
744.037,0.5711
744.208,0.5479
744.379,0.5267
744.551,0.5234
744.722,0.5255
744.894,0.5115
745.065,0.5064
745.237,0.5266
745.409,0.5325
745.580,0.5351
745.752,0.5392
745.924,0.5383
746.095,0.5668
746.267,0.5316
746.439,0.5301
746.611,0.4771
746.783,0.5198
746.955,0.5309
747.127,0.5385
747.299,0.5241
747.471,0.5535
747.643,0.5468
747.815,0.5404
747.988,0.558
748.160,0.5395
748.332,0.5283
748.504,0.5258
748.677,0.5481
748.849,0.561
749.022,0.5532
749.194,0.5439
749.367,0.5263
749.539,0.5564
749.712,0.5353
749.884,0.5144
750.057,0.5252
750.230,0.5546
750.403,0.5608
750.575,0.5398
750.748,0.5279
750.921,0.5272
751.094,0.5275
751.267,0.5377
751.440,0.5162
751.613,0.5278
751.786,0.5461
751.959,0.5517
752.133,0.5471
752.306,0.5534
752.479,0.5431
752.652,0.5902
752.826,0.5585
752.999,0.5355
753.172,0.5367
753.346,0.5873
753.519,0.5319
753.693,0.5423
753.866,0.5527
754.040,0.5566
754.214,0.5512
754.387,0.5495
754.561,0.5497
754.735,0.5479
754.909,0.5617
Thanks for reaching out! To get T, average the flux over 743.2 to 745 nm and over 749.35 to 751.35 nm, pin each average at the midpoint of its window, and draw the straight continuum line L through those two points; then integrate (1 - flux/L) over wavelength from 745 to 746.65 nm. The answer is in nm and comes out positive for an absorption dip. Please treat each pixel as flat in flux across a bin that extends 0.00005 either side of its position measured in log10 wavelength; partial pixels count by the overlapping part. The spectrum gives 0.01 nm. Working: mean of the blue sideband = 0.533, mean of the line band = 0.53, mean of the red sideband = 0.537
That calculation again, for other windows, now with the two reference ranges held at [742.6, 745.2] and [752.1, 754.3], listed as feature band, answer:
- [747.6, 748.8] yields 0.00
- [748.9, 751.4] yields 0.04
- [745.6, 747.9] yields 0.01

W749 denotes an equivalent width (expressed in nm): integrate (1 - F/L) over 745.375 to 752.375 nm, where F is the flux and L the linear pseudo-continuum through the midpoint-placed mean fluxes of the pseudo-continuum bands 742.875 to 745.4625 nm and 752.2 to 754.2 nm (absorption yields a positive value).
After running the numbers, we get 0.07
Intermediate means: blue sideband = 0.531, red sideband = 0.553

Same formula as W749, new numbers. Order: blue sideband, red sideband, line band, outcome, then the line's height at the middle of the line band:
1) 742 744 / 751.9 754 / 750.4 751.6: 0.04 nm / 0.549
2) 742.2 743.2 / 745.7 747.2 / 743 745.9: -0.01 nm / 0.53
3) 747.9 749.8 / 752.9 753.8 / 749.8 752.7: 0.03 nm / 0.546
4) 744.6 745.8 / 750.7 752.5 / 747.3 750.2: -0.05 nm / 0.531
